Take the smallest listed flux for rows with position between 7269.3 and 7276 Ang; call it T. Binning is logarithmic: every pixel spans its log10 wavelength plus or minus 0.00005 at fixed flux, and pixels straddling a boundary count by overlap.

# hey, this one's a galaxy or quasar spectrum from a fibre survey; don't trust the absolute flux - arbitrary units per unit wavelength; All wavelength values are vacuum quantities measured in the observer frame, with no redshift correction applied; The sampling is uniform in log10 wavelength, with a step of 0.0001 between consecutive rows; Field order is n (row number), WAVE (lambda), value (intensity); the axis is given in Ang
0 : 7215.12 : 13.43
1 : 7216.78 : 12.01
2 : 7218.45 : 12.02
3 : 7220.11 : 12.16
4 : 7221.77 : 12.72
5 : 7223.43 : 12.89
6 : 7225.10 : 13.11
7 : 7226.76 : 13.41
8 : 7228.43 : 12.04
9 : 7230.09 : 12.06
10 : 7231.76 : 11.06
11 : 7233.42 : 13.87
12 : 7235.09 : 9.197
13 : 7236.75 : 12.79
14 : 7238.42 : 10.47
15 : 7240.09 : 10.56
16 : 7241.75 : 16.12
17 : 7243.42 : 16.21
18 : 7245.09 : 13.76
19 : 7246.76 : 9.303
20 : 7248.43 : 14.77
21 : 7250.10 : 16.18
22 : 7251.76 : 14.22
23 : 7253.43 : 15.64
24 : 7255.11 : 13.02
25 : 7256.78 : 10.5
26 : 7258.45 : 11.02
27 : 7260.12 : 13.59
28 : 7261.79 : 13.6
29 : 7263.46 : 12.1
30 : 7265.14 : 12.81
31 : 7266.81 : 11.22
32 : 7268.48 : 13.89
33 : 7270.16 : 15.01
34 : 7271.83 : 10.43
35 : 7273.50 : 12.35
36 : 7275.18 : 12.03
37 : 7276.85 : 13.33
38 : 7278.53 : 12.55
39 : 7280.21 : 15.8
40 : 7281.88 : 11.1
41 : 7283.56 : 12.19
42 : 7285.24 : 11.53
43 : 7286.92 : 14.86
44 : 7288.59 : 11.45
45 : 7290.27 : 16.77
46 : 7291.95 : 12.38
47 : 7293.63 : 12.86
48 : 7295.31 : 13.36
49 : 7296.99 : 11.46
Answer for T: 10.43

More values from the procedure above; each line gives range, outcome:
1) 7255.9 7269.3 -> 10.5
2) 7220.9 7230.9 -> 12.04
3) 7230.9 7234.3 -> 11.06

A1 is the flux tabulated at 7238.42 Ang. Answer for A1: 10.47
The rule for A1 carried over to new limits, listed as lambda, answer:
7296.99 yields 11.46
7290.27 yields 16.77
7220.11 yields 12.16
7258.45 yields 11.02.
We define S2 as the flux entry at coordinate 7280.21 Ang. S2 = 15.8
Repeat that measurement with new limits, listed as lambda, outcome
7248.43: 14.77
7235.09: 9.197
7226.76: 13.41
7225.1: 13.11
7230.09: 12.06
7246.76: 9.303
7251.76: 14.22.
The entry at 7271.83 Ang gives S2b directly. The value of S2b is 10.43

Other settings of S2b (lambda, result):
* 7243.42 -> 16.21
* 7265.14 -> 12.81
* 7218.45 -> 12.02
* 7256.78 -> 10.5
